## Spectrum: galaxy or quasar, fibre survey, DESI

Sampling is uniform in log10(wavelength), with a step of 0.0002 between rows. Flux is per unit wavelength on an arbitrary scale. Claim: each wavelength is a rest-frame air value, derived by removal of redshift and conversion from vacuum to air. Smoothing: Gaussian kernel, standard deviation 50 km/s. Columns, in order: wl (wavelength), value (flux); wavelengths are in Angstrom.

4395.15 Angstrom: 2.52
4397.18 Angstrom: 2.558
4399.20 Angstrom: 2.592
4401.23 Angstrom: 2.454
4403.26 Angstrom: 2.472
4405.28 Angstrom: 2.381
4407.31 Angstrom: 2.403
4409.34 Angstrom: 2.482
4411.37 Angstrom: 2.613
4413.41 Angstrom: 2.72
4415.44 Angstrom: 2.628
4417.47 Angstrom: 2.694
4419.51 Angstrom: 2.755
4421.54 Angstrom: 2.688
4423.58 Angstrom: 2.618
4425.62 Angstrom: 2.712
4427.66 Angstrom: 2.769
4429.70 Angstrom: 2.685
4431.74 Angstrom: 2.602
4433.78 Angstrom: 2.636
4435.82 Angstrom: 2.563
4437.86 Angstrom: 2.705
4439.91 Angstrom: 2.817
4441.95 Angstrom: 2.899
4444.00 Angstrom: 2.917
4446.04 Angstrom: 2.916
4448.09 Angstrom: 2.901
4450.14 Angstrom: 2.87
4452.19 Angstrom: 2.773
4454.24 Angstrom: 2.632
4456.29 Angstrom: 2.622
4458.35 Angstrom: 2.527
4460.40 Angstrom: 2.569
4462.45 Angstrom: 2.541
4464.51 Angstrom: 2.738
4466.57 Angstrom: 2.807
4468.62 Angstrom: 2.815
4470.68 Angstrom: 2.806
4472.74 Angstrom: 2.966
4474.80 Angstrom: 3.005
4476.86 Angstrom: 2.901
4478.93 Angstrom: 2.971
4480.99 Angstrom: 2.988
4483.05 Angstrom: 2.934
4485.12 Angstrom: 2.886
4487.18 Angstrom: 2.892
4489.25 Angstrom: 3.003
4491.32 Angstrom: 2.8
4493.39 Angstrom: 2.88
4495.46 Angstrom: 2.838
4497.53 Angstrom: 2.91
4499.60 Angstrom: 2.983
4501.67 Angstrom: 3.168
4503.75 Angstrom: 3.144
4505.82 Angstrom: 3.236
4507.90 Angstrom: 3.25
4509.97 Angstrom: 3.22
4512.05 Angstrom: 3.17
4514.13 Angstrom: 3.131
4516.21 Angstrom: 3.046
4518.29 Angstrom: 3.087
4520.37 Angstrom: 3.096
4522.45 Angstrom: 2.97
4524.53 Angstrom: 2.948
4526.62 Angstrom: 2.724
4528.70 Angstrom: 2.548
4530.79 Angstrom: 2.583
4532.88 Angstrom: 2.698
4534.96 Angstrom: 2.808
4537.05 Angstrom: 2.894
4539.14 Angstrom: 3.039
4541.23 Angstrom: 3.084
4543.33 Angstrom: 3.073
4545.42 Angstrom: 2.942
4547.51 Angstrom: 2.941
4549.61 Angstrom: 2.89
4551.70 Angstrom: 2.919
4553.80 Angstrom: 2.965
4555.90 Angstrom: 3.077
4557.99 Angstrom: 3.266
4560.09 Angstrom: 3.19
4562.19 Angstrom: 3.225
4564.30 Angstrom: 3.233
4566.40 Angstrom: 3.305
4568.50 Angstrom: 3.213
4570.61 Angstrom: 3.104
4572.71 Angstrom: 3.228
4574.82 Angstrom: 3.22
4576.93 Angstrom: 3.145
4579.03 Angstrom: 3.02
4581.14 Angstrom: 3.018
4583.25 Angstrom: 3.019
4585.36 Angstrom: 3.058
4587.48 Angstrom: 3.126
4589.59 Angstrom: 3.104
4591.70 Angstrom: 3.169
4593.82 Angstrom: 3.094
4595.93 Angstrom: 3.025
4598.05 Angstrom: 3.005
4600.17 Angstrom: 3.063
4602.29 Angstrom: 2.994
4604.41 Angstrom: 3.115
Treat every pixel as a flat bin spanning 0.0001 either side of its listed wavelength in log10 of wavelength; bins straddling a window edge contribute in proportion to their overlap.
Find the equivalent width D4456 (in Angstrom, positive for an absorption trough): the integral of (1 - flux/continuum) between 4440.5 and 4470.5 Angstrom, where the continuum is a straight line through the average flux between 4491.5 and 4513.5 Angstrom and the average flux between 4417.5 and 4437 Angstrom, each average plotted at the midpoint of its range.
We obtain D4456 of 0.7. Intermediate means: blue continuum 2.67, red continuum 3.07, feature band 2.75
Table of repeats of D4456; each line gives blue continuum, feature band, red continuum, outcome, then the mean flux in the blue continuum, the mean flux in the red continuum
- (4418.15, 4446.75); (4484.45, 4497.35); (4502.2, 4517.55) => 0.74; 2.73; 3.17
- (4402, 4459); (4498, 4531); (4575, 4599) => -1.56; 2.68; 3.08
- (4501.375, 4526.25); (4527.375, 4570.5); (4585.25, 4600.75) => 1.41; 3.11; 3.08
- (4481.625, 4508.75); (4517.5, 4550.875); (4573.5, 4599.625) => 1.51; 2.99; 3.08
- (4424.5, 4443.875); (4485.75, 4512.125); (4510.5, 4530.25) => -1.15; 2.72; 2.96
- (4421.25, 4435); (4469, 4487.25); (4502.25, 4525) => 0.06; 2.67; 3.12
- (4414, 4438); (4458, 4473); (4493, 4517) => 0.85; 2.67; 3.09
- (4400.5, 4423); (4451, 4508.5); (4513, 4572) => -1.58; 2.57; 3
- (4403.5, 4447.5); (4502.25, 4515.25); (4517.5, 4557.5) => -1.54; 2.68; 2.91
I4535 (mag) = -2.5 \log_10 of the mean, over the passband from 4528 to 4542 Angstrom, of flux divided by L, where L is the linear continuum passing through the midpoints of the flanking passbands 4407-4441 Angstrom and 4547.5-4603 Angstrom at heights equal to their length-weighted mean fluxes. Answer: 0.07 mag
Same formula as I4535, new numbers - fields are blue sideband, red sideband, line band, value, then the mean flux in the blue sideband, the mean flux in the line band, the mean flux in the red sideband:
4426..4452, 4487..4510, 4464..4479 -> 0.01 mag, 2.77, 2.87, 3.02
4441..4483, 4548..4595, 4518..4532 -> 0.06 mag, 2.81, 2.84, 3.12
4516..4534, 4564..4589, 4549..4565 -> -0.02 mag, 2.85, 3.1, 3.14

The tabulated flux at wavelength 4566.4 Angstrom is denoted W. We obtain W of 3.305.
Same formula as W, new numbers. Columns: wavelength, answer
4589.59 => 3.104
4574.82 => 3.22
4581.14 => 3.018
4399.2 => 2.592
